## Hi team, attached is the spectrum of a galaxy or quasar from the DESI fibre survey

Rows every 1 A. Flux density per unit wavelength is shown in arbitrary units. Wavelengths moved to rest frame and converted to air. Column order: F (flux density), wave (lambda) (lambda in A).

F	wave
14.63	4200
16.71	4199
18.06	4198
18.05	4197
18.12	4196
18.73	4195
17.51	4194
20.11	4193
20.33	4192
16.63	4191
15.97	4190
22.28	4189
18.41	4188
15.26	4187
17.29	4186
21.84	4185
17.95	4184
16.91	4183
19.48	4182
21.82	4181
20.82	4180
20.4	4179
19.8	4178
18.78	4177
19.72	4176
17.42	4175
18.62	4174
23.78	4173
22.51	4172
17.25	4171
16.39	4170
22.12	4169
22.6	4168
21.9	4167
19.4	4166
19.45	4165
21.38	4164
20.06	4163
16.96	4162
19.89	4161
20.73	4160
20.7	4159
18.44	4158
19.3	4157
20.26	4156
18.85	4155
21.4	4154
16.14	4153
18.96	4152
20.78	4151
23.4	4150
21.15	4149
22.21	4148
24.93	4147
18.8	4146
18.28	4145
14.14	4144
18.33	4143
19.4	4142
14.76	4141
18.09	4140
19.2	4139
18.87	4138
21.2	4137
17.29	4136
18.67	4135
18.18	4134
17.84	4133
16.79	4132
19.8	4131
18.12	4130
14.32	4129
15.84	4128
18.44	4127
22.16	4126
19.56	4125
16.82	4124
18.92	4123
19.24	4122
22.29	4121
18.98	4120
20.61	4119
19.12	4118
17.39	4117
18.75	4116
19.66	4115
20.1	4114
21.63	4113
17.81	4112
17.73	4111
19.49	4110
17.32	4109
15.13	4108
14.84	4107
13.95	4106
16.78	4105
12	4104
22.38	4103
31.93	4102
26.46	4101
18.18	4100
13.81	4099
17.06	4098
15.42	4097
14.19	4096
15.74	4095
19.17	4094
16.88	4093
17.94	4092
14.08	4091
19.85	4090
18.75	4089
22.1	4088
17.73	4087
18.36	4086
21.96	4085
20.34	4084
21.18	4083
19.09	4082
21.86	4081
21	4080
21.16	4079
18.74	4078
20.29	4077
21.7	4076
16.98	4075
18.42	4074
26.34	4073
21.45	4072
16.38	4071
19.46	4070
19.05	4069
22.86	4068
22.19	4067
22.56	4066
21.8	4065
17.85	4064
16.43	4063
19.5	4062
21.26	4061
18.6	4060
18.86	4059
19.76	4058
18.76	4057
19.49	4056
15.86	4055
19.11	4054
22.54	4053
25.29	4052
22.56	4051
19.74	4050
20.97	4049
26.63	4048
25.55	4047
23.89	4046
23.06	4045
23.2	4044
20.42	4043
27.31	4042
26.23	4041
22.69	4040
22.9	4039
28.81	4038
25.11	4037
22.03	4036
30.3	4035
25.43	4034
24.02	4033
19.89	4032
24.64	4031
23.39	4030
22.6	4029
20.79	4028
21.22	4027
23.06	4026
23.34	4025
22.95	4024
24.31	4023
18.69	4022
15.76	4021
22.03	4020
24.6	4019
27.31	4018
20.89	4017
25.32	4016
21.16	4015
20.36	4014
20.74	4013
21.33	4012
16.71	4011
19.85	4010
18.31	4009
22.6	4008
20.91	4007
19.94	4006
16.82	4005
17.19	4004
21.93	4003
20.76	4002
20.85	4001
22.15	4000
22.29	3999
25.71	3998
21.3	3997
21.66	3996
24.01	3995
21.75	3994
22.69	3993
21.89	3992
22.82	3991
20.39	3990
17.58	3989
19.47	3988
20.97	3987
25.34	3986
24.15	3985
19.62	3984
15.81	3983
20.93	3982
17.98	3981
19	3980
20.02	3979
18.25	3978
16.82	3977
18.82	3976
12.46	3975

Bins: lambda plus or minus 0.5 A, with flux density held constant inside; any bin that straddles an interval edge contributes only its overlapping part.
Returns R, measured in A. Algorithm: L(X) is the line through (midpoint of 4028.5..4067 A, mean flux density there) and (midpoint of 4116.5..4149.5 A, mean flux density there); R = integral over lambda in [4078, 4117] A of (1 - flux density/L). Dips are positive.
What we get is 3.0 A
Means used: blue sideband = 22.3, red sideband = 18.8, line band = 18.7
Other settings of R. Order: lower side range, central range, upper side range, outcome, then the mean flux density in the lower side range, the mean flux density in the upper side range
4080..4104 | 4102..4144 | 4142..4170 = 2.6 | 19.2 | 19.9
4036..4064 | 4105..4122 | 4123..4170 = 1.5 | 21.9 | 19.2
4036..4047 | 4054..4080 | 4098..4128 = 2.9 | 24.3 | 18.9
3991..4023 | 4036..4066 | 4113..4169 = -1.8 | 21.3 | 19.3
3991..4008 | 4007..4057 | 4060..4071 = -4.2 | 21.4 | 20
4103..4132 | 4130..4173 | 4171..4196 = -1.8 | 18.2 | 19.2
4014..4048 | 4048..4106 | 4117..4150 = 4.7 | 23.4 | 18.9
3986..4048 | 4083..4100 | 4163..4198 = 2.5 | 22.3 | 19.4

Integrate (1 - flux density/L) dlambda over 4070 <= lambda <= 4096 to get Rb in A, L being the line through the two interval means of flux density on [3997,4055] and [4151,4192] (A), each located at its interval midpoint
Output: 2.3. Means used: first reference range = 22.4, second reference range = 19.5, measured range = 19.4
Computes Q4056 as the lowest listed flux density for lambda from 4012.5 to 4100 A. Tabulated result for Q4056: 13.81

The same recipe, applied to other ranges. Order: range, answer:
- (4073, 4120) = 12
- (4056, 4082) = 16.38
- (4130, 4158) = 14.14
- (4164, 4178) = 16.39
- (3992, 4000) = 21.3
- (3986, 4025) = 15.76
